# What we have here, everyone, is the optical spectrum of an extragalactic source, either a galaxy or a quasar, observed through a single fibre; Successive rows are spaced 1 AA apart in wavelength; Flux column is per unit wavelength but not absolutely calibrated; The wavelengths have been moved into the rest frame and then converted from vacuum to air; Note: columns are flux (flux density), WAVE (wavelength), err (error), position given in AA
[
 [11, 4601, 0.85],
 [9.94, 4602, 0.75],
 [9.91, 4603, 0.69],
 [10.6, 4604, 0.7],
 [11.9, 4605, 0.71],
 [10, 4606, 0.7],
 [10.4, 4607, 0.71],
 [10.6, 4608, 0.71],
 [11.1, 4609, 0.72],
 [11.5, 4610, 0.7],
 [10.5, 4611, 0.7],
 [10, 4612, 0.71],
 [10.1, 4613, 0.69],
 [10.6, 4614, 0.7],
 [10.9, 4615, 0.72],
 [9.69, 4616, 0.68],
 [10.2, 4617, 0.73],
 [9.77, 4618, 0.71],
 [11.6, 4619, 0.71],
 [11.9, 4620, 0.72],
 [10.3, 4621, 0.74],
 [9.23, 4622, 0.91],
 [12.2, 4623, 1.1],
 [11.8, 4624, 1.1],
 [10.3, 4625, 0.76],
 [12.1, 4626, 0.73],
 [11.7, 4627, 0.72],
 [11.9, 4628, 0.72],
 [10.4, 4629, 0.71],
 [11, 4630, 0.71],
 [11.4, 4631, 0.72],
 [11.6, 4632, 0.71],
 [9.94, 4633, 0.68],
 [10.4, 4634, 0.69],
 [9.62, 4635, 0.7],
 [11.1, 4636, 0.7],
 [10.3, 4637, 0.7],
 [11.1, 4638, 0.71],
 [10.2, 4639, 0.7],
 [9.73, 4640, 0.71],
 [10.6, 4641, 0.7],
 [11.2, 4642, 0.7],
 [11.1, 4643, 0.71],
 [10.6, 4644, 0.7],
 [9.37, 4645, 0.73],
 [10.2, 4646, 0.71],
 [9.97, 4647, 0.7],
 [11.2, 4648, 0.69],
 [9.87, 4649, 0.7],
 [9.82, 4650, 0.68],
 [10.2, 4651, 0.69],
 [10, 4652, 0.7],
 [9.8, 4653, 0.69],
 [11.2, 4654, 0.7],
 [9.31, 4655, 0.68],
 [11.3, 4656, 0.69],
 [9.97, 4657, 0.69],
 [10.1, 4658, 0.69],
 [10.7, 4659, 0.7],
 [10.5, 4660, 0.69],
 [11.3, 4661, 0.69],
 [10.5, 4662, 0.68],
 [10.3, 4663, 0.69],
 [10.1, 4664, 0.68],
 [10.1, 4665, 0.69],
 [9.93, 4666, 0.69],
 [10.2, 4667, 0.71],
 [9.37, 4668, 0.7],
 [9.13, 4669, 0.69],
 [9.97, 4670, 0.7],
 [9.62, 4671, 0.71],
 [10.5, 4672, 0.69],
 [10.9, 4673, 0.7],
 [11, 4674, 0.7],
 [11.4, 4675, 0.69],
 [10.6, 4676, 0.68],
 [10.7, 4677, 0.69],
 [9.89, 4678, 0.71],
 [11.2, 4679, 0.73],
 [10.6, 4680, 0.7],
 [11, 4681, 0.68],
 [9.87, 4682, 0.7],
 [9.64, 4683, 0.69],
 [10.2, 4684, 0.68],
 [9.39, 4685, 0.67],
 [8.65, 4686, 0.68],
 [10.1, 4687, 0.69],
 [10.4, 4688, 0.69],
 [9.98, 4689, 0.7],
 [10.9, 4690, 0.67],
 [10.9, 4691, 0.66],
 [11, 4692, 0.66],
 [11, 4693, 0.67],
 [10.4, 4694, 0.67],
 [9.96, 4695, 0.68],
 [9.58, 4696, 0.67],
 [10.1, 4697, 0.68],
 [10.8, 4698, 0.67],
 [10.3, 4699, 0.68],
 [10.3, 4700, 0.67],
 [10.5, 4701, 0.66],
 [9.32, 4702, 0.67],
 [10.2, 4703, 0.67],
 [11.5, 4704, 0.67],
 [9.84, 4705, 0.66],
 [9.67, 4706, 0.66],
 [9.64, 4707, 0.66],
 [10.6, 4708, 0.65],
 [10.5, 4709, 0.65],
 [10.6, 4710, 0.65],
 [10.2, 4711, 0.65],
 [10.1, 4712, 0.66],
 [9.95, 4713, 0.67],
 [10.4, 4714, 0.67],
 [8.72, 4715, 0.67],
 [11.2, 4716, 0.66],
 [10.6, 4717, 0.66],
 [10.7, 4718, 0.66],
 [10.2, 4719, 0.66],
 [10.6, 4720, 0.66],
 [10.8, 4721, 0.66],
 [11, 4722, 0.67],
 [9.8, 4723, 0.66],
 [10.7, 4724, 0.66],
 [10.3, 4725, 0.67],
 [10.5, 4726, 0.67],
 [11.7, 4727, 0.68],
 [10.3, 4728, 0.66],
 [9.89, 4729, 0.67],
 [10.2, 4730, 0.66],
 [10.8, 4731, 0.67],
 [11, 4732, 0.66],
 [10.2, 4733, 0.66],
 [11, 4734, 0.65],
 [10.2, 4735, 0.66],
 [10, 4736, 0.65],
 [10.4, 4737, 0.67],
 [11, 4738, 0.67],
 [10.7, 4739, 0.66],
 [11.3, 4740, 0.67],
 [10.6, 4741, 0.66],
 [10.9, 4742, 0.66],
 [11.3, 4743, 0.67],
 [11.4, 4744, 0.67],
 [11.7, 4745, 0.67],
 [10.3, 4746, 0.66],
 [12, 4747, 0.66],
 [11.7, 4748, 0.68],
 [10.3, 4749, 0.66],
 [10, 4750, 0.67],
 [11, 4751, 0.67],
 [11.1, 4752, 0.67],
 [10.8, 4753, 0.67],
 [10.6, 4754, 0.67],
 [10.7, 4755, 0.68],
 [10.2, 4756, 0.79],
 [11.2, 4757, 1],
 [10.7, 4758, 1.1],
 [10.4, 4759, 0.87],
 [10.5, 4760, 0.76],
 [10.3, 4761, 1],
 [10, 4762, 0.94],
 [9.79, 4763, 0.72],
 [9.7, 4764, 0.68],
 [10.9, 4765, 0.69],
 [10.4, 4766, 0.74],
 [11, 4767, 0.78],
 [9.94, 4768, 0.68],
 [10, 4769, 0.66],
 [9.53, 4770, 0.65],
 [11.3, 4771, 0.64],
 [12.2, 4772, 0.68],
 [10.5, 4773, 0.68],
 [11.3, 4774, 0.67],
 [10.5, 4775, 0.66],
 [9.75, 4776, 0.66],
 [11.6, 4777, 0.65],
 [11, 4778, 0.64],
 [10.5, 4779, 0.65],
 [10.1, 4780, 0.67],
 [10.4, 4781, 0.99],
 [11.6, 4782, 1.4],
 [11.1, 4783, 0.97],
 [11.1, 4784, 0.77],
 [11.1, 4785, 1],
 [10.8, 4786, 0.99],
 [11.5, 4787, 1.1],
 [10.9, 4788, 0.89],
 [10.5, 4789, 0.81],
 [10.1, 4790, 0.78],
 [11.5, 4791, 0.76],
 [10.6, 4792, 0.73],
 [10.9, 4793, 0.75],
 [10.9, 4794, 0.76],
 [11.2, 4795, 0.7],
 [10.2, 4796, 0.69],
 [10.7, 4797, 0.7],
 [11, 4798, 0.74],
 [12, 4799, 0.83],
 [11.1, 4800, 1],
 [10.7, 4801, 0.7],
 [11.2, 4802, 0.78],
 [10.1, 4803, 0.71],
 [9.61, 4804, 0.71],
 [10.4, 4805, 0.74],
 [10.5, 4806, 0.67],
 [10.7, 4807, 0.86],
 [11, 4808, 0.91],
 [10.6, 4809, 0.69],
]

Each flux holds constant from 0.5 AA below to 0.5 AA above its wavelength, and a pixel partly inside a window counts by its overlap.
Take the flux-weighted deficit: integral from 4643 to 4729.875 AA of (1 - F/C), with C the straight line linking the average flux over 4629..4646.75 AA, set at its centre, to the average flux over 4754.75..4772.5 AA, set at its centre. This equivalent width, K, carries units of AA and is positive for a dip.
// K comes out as 1.78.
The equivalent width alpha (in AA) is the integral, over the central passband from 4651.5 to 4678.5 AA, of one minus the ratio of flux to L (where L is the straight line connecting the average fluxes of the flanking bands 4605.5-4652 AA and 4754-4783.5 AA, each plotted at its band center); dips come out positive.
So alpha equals 0.8 AA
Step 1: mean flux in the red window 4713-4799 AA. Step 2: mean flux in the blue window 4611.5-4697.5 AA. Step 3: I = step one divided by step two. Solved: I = 1.0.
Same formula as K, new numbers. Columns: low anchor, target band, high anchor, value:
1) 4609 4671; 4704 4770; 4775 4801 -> 1.3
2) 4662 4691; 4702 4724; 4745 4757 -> 0.5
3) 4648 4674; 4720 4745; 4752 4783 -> -0.5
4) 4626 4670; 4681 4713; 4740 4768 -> 1.1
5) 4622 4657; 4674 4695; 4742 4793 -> 0.5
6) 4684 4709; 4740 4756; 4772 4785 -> -0.5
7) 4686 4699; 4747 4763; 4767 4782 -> -0.1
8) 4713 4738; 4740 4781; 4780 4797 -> 0.0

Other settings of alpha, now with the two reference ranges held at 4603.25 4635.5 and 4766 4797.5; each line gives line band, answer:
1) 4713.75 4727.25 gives 0.4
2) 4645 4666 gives 1.0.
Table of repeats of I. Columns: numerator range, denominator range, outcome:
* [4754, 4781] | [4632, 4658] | 1.02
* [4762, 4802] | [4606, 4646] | 1.01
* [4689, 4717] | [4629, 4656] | 0.99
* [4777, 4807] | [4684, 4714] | 1.06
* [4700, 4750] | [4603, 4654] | 0.99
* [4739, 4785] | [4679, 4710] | 1.05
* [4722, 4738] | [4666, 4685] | 1.02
